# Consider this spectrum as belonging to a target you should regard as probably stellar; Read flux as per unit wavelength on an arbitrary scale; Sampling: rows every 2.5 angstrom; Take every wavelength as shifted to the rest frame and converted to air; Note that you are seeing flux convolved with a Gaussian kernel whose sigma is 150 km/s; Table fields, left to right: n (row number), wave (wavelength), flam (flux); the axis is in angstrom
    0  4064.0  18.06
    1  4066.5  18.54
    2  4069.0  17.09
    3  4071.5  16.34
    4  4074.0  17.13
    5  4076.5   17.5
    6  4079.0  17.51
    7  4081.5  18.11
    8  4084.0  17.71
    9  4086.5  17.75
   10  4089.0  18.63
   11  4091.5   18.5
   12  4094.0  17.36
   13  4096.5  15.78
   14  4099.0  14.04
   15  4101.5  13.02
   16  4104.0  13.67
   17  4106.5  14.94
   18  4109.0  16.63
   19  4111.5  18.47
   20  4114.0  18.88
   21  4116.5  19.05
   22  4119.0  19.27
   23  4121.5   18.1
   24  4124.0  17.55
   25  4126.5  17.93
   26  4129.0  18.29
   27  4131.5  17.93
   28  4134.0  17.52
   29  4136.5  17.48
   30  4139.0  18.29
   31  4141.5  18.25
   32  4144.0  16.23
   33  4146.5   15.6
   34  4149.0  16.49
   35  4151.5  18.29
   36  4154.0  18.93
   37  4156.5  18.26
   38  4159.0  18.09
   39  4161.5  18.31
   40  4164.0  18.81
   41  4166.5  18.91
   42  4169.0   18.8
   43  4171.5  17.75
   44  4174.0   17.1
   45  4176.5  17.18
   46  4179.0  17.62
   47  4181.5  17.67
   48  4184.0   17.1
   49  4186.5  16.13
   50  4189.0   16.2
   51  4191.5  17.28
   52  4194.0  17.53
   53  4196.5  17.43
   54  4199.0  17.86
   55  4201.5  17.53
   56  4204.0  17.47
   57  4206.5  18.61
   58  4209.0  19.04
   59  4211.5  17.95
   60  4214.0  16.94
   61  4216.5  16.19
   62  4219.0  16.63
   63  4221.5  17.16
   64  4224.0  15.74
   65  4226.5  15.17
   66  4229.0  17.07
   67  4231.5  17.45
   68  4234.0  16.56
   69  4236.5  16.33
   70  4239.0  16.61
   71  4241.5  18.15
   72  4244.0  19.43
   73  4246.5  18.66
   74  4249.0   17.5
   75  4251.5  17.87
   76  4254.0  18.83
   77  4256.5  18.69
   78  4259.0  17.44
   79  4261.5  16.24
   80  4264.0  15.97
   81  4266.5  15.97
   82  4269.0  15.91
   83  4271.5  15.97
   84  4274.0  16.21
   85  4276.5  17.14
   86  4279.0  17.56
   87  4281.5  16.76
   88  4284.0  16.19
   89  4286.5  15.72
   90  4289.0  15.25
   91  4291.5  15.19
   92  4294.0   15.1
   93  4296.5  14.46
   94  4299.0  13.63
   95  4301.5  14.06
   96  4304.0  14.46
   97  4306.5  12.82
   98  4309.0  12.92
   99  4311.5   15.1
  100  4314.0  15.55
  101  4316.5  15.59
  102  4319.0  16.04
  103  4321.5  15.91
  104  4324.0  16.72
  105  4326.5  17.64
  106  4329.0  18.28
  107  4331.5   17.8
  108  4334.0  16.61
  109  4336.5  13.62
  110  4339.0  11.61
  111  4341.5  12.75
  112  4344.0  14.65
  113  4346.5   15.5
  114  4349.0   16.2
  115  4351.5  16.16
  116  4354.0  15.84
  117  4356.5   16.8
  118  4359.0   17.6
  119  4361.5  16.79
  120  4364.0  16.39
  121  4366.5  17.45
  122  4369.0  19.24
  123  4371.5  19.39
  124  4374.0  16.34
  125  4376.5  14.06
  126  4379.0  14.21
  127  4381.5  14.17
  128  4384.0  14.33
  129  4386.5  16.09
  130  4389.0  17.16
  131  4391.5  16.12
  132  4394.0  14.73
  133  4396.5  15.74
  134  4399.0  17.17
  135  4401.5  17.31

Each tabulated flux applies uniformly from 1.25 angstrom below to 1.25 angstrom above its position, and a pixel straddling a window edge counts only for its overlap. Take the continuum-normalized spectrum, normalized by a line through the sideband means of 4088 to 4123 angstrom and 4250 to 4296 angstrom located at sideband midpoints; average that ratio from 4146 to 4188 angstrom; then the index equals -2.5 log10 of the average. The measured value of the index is -0.062 mag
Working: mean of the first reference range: 16.9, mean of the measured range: 17.7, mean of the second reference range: 16.5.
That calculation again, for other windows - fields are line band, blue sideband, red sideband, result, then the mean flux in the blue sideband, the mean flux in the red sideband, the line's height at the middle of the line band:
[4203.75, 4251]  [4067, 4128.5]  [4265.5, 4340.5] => -0.077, 17.2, 15.5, 16.1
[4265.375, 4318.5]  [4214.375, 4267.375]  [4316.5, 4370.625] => 0.091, 17.1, 16.2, 16.7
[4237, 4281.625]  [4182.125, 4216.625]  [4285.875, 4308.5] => -0.111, 17.4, 14.4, 15.6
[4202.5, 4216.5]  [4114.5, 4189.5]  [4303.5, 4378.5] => -0.039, 17.8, 15.9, 17.2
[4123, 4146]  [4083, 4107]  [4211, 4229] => -0.088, 16.2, 16.5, 16.3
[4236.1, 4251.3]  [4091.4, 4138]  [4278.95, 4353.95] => -0.125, 17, 15.3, 15.9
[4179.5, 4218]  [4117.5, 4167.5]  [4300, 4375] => -0.004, 17.9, 15.9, 17.3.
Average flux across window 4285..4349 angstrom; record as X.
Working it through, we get 15.1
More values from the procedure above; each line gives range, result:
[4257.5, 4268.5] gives 16.4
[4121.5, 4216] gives 17.7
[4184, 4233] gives 17.1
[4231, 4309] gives 16.3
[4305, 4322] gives 14.8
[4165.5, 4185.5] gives 17.7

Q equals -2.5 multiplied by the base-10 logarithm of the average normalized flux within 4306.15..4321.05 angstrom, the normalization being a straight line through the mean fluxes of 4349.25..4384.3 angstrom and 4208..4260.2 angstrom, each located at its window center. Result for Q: 0.133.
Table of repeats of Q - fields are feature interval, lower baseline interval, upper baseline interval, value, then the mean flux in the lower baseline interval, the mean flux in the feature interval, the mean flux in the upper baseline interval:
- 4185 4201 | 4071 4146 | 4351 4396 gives -0.01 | 17.3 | 17.1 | 16.3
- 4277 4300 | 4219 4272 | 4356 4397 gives 0.08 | 17.1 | 15.6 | 16.3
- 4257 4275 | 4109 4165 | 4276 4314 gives -0.05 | 18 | 16.3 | 15.1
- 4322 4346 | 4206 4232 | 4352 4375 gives 0.11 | 17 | 15.5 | 17.3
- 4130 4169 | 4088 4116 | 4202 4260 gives -0.07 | 16.4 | 17.9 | 17.5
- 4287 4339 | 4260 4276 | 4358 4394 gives 0.07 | 16.1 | 15.3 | 16.3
